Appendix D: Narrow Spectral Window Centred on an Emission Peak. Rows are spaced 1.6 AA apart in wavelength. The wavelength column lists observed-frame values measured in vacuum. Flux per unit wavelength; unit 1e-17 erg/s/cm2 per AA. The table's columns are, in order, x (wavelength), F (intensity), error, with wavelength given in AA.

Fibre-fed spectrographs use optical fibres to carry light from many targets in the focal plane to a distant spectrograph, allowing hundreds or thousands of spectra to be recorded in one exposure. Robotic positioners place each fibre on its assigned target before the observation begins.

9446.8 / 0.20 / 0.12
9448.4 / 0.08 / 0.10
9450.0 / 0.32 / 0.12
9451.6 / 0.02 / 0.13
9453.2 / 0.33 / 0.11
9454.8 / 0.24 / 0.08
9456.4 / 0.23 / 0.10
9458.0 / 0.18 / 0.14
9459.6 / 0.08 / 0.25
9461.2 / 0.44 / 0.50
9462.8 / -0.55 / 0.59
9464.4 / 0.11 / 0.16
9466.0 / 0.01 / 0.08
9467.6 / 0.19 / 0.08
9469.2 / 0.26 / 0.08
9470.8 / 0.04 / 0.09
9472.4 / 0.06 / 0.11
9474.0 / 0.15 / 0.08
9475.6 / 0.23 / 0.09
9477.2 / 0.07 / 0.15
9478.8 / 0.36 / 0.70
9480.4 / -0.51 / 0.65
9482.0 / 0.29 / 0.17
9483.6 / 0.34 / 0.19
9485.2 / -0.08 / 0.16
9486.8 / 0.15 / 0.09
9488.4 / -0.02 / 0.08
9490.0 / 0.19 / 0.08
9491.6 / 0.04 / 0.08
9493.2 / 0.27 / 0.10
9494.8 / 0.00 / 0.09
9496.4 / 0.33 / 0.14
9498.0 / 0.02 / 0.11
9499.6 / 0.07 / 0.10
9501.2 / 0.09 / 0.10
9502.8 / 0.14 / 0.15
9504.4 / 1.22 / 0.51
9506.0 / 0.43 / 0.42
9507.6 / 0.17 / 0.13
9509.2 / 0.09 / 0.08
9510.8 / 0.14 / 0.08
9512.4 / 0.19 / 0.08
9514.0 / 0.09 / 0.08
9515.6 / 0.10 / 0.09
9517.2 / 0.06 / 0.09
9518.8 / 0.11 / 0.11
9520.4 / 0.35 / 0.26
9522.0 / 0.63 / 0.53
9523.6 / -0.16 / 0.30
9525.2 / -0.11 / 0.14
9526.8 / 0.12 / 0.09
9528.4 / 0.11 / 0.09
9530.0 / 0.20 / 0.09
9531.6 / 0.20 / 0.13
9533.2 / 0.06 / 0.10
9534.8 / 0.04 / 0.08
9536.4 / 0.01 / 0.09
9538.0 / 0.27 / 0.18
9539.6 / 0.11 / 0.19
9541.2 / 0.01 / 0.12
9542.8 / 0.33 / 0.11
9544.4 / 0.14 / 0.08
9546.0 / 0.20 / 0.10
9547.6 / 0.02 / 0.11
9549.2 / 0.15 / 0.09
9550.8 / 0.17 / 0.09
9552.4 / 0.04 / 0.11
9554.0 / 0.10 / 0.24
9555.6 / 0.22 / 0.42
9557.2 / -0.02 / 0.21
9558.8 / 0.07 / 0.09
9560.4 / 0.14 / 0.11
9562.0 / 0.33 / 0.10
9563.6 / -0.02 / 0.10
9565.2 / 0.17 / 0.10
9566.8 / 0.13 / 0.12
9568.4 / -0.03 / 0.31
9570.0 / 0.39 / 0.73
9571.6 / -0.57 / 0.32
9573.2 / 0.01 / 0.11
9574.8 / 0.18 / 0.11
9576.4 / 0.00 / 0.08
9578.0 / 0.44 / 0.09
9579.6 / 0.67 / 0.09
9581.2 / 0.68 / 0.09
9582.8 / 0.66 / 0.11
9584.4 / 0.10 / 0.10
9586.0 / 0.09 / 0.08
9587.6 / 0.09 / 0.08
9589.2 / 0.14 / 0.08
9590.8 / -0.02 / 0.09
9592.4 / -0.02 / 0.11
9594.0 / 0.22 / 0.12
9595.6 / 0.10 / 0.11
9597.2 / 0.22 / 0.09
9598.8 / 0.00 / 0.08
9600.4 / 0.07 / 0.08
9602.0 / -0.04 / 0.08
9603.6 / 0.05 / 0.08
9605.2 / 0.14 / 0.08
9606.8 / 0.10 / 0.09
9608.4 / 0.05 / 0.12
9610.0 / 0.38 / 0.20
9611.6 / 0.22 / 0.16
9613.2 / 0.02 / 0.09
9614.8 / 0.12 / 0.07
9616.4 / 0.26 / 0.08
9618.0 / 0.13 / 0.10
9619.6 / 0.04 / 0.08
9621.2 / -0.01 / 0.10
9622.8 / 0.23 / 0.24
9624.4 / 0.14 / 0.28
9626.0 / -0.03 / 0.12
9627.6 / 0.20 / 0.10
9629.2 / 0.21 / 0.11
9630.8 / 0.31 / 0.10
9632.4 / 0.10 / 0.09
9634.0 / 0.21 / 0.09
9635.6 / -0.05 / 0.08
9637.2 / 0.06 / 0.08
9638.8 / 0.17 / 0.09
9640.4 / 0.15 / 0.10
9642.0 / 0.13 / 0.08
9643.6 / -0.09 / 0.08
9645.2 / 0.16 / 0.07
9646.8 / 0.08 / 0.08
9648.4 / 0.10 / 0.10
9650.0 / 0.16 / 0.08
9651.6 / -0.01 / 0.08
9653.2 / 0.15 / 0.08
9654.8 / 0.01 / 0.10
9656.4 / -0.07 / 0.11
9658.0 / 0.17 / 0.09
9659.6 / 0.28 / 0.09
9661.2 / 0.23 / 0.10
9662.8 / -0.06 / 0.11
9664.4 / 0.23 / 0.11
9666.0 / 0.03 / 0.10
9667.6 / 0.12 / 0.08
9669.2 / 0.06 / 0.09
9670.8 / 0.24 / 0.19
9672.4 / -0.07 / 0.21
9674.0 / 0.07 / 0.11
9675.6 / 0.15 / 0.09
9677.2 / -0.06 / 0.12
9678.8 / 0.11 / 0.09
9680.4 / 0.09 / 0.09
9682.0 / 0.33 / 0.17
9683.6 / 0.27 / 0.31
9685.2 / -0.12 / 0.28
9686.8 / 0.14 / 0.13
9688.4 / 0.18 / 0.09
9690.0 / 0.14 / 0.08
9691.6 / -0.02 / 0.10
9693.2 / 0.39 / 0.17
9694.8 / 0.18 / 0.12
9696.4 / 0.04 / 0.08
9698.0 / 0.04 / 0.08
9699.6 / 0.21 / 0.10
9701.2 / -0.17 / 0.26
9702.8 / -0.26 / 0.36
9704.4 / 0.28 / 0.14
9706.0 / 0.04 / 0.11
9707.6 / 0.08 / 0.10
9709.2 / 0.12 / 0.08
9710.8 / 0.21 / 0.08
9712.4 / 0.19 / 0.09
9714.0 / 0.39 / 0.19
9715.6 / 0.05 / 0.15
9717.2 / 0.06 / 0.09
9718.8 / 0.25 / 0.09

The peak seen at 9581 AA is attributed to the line H-beta 4861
